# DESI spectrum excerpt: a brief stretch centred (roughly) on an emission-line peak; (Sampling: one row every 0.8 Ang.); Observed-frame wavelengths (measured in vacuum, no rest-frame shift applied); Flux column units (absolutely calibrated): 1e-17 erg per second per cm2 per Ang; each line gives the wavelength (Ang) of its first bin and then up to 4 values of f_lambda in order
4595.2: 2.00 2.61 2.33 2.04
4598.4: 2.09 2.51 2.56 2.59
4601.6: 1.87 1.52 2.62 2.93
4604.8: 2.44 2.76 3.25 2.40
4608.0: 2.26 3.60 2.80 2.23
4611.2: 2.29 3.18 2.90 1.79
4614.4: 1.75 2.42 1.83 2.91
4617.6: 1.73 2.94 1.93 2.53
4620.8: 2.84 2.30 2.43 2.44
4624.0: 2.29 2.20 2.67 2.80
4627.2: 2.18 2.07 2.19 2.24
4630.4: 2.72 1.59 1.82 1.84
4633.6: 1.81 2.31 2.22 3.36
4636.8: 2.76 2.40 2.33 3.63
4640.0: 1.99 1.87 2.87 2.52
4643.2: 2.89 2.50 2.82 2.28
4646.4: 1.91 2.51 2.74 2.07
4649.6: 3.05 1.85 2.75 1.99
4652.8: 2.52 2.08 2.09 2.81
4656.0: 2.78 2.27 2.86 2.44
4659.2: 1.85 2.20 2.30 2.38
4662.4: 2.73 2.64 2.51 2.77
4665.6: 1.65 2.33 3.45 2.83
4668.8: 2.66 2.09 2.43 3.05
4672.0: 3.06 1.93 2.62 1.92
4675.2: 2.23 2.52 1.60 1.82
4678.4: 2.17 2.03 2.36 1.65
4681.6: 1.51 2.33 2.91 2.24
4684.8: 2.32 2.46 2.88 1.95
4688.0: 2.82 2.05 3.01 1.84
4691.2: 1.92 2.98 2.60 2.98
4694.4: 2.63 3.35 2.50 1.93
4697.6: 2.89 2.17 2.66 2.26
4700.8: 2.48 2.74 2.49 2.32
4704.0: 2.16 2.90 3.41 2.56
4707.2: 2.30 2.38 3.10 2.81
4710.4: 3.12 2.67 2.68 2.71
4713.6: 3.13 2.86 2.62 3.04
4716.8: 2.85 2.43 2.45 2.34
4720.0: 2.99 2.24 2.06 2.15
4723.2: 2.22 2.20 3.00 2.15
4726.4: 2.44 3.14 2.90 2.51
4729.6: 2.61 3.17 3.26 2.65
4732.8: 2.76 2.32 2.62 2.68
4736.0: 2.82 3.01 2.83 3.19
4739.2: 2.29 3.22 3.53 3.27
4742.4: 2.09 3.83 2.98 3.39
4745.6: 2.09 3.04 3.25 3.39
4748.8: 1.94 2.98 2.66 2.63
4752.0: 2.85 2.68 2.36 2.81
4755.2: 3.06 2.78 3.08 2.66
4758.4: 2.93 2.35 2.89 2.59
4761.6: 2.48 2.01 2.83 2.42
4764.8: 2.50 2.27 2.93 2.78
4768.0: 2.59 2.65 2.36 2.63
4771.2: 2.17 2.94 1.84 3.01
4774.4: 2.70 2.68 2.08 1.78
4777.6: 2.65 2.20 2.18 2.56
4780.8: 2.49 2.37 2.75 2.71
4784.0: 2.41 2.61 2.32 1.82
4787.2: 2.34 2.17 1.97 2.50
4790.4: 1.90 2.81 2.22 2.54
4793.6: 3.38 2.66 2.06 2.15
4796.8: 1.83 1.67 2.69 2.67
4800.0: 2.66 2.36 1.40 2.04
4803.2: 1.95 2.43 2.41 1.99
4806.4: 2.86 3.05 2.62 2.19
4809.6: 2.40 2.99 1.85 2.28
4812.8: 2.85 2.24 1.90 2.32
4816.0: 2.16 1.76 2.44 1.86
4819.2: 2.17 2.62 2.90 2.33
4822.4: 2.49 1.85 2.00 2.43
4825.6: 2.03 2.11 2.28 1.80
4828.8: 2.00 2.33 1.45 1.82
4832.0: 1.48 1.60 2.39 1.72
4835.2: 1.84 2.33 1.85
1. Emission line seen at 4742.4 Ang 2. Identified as C III] 1909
